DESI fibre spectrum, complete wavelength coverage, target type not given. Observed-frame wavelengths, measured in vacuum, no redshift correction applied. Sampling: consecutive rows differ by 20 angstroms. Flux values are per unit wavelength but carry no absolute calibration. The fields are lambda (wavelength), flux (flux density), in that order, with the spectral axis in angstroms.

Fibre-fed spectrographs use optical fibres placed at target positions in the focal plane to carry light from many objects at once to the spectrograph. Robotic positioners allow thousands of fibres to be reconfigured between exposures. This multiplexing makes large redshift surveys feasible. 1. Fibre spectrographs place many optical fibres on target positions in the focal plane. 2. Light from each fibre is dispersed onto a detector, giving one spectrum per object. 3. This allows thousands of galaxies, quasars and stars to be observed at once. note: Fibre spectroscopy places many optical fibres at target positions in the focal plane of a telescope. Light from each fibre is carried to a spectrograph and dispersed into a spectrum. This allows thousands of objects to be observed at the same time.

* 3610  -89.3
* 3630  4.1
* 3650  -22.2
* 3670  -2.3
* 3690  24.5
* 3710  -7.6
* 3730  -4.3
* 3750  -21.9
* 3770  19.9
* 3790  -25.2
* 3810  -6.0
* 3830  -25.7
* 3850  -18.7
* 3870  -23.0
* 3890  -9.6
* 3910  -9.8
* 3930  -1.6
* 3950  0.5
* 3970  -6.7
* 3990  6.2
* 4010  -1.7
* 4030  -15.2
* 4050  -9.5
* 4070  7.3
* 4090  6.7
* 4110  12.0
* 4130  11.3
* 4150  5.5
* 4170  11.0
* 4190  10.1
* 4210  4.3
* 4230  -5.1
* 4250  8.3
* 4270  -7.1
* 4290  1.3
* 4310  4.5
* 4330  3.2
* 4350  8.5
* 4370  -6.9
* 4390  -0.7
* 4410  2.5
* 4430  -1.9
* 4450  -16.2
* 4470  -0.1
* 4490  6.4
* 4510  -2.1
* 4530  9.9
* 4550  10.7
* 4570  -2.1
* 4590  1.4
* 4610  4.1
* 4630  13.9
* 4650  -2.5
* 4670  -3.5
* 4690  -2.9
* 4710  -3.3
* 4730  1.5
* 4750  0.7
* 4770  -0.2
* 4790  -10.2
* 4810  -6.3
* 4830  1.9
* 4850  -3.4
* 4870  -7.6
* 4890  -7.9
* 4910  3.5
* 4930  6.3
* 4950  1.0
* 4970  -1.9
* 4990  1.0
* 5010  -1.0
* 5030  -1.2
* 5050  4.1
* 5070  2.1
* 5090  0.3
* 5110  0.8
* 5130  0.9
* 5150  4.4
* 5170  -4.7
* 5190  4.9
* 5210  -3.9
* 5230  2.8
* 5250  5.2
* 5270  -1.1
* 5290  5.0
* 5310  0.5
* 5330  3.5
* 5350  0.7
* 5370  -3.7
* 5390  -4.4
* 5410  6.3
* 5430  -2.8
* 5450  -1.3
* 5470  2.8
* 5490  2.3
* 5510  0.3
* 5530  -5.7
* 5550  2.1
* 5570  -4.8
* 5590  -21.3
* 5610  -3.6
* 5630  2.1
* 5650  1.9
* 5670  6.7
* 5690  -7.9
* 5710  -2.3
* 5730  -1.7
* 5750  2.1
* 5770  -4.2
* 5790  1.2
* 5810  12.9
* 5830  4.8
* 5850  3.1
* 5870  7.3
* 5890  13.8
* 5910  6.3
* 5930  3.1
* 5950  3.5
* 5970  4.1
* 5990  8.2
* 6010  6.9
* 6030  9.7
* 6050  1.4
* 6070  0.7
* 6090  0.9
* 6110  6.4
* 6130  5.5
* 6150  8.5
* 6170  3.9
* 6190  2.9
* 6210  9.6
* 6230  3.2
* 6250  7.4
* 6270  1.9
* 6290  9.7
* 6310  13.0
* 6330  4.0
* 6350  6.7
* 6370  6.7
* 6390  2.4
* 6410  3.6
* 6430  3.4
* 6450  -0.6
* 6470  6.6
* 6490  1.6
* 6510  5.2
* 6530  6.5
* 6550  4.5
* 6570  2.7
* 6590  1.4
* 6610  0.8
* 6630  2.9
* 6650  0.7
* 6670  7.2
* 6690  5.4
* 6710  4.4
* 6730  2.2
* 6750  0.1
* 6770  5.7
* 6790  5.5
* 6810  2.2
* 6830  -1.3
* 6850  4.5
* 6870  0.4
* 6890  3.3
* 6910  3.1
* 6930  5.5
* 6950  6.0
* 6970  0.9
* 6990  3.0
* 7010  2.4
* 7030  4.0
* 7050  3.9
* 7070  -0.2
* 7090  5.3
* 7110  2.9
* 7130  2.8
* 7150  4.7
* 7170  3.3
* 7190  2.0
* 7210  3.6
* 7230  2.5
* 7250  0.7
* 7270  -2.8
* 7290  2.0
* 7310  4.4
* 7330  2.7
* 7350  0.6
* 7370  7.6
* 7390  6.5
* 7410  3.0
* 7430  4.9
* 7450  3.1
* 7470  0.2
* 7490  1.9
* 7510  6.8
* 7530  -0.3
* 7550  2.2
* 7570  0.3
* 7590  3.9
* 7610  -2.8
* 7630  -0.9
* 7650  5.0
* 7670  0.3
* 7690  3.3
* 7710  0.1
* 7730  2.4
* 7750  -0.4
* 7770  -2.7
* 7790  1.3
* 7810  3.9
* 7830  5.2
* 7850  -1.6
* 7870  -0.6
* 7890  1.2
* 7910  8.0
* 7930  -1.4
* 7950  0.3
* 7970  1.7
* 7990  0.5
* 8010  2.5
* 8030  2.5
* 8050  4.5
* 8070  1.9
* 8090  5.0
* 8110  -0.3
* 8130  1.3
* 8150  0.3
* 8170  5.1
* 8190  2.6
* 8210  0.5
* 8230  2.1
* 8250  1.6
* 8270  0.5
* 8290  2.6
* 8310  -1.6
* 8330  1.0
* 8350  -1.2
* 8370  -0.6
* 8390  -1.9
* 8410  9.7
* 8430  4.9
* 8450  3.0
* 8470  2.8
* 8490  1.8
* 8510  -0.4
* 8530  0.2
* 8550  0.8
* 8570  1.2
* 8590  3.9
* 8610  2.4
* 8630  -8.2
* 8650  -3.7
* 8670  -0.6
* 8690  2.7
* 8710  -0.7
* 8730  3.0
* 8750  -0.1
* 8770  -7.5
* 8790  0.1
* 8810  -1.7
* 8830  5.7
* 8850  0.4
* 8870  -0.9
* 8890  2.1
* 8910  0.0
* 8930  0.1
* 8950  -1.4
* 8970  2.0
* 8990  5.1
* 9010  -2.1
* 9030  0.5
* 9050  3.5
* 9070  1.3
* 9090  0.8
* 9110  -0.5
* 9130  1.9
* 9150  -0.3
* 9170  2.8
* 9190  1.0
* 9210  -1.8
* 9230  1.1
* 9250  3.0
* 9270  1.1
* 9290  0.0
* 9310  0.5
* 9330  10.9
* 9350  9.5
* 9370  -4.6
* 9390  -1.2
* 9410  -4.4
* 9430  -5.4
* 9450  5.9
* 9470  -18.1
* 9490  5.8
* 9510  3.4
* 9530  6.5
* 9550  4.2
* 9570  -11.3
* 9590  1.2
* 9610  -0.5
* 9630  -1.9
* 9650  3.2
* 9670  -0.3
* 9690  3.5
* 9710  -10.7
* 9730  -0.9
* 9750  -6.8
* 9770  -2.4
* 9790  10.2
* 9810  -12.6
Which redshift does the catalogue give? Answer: 0.527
